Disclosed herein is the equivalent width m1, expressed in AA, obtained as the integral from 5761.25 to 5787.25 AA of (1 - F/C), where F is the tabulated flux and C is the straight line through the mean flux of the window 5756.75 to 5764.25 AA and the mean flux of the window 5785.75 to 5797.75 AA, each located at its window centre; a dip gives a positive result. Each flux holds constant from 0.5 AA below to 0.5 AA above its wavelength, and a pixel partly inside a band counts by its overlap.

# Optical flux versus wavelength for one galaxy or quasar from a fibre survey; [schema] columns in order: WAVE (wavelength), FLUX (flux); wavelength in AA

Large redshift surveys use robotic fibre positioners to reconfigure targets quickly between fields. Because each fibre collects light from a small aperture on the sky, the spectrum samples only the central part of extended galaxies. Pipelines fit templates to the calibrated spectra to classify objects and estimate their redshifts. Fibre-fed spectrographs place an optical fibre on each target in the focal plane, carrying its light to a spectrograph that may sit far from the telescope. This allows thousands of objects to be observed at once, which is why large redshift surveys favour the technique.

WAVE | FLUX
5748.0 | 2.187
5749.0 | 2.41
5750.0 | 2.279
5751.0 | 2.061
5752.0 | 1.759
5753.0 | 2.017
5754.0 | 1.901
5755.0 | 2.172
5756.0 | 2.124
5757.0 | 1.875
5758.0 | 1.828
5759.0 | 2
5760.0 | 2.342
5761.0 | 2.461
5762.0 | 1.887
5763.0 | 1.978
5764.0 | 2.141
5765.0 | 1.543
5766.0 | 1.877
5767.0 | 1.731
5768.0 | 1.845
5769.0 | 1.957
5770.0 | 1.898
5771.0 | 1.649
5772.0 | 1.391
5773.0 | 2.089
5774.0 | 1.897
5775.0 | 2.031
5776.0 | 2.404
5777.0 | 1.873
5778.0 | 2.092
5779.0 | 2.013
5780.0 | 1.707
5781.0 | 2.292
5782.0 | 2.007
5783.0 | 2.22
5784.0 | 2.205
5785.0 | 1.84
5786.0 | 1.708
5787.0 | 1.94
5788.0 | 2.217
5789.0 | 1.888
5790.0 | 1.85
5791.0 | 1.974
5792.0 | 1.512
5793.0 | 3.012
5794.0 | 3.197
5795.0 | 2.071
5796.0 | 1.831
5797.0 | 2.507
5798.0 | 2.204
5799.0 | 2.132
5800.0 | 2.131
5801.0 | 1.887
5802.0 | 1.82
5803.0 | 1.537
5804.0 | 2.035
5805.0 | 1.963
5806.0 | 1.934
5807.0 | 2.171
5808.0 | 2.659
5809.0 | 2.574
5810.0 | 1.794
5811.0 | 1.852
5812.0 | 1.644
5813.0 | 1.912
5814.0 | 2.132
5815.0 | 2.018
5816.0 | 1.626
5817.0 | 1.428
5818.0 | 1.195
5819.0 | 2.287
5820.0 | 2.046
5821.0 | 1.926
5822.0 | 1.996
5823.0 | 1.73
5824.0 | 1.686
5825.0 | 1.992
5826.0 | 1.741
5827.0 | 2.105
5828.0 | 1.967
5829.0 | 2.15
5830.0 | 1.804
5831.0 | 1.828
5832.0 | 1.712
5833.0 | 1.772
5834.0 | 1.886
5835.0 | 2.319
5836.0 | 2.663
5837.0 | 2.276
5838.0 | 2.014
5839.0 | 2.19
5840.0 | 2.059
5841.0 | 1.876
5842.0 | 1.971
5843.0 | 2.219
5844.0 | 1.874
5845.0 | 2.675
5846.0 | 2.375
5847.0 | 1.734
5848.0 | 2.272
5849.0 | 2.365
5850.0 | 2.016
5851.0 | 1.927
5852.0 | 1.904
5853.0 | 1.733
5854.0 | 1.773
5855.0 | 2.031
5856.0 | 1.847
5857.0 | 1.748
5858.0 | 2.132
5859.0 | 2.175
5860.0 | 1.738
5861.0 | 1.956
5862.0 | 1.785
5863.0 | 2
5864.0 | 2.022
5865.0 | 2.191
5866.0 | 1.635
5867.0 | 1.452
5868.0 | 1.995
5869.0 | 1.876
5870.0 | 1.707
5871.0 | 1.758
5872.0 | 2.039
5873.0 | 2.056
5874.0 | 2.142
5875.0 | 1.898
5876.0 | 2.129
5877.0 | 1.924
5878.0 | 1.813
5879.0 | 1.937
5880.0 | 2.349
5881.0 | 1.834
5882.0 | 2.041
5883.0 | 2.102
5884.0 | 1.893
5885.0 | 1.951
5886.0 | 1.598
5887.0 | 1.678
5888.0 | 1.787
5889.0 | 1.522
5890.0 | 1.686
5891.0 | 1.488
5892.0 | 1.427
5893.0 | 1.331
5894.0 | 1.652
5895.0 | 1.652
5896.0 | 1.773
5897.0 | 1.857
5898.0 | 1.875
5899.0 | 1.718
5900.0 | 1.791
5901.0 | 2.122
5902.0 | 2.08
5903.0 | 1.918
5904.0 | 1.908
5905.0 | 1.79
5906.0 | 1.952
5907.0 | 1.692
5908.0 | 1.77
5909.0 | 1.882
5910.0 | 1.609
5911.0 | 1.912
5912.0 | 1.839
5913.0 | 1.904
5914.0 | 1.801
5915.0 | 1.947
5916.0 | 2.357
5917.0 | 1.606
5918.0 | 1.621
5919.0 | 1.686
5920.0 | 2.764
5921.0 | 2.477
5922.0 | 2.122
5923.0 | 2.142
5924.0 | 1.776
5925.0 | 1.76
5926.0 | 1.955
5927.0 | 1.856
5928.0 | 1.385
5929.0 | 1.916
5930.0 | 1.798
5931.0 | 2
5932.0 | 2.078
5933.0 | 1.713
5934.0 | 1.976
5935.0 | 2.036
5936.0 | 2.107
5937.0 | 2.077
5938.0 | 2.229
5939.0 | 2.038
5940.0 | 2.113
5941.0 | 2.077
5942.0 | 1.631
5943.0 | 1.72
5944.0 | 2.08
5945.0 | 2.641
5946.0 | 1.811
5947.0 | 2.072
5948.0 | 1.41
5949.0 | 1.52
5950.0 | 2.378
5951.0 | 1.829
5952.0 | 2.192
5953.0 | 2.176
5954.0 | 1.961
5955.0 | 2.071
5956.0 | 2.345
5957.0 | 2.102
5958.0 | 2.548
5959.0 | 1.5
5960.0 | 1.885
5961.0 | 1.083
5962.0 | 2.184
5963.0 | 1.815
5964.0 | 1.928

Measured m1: 2.1 AA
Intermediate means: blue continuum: 2.07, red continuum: 2.15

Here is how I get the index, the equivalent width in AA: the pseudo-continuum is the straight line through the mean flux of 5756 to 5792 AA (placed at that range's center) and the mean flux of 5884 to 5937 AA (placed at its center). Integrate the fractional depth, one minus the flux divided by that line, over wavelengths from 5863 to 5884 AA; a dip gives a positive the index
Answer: -0.7 AA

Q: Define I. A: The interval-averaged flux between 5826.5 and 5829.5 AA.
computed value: 2.07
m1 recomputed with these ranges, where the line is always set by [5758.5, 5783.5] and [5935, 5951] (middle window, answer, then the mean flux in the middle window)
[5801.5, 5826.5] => 0.9 AA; 1.91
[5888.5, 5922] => 2.6 AA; 1.83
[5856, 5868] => 0.5 AA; 1.9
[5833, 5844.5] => -0.7 AA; 2.11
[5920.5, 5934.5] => 0.4 AA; 1.93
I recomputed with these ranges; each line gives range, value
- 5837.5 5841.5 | 2.03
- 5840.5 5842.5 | 1.92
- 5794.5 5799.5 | 2.15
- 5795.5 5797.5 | 2.17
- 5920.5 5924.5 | 2.13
